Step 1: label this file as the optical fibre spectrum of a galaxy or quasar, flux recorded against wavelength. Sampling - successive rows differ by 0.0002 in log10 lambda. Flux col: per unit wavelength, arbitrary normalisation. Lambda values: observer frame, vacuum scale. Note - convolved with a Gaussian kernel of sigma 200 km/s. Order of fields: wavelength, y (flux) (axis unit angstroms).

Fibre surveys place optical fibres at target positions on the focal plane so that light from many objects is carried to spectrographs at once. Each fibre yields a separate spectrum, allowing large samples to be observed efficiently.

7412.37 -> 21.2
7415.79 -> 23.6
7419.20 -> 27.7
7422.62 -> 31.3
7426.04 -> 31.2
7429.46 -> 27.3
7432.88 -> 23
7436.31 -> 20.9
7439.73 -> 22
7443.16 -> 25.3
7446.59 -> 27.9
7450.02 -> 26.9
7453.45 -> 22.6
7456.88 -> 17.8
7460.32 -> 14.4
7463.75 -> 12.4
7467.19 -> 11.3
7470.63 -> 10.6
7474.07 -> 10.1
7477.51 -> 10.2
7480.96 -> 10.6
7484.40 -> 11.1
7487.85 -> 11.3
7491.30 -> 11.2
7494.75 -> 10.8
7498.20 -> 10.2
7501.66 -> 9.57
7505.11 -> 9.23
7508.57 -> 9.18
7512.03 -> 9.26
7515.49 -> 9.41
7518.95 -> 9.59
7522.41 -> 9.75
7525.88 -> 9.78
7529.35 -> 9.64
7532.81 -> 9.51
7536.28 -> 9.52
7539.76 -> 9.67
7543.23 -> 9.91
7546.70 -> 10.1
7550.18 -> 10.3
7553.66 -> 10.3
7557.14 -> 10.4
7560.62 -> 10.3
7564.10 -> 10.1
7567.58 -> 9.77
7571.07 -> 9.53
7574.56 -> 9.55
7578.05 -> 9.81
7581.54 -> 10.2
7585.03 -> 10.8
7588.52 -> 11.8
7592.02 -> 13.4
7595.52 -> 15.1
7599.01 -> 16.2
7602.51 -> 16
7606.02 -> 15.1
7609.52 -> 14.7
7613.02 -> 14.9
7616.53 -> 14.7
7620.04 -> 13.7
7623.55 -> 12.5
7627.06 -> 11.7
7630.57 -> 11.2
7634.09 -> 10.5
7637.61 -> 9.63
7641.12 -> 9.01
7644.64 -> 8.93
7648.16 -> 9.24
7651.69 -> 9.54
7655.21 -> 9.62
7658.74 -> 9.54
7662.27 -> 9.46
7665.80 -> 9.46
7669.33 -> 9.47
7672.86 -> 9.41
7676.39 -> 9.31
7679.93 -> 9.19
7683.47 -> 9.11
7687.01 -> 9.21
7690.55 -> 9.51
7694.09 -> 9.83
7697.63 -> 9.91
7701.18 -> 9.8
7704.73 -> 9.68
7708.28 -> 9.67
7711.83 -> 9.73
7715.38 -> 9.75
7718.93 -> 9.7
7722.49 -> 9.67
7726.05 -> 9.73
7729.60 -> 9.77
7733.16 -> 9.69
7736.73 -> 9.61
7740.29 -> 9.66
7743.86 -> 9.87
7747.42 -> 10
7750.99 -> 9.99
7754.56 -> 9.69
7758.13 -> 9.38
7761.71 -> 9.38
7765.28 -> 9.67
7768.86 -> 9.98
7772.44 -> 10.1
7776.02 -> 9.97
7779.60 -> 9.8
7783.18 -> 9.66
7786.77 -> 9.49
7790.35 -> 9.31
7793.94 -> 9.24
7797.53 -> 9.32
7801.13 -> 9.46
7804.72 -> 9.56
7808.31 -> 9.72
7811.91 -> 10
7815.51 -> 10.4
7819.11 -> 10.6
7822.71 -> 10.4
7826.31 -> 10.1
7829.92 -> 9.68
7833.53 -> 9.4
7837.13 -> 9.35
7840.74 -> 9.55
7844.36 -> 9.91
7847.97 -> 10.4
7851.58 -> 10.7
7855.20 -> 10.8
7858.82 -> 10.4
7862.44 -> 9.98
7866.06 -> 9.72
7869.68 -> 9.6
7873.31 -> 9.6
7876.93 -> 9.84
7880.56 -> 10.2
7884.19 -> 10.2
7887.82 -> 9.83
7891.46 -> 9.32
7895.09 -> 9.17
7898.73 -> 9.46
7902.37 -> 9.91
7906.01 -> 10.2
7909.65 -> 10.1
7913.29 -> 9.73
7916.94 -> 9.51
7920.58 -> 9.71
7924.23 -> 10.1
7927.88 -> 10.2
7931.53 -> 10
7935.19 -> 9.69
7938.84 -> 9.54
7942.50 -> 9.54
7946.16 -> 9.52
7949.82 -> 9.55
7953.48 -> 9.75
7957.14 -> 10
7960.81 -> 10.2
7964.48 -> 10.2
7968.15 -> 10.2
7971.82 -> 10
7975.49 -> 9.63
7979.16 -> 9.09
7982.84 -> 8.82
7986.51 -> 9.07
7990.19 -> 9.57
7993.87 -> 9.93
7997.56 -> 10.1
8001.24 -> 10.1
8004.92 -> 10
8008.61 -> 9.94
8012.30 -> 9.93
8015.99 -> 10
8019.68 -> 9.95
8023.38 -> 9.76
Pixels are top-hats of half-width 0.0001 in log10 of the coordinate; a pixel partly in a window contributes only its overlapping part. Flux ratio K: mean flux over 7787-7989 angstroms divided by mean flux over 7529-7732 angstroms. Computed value 0.9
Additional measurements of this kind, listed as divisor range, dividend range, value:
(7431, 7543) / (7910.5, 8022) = 0.72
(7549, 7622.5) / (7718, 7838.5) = 0.80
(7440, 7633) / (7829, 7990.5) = 0.79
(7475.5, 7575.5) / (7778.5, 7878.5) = 0.99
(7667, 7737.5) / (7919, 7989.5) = 1.01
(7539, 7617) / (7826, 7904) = 0.83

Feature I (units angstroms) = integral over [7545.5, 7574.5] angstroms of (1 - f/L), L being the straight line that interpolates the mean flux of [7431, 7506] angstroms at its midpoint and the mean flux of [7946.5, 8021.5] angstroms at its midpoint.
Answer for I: 8.9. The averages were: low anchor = 15.5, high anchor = 9.8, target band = 10.1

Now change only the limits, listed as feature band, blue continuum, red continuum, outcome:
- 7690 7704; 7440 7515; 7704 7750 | 0.6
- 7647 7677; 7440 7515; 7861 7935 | 6.6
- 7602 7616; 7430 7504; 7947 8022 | -0.9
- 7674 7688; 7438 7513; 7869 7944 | 3.4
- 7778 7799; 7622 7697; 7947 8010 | 0.6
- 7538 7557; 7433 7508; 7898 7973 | 5.6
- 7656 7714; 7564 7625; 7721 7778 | 7.7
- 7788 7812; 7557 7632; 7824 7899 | 2.2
